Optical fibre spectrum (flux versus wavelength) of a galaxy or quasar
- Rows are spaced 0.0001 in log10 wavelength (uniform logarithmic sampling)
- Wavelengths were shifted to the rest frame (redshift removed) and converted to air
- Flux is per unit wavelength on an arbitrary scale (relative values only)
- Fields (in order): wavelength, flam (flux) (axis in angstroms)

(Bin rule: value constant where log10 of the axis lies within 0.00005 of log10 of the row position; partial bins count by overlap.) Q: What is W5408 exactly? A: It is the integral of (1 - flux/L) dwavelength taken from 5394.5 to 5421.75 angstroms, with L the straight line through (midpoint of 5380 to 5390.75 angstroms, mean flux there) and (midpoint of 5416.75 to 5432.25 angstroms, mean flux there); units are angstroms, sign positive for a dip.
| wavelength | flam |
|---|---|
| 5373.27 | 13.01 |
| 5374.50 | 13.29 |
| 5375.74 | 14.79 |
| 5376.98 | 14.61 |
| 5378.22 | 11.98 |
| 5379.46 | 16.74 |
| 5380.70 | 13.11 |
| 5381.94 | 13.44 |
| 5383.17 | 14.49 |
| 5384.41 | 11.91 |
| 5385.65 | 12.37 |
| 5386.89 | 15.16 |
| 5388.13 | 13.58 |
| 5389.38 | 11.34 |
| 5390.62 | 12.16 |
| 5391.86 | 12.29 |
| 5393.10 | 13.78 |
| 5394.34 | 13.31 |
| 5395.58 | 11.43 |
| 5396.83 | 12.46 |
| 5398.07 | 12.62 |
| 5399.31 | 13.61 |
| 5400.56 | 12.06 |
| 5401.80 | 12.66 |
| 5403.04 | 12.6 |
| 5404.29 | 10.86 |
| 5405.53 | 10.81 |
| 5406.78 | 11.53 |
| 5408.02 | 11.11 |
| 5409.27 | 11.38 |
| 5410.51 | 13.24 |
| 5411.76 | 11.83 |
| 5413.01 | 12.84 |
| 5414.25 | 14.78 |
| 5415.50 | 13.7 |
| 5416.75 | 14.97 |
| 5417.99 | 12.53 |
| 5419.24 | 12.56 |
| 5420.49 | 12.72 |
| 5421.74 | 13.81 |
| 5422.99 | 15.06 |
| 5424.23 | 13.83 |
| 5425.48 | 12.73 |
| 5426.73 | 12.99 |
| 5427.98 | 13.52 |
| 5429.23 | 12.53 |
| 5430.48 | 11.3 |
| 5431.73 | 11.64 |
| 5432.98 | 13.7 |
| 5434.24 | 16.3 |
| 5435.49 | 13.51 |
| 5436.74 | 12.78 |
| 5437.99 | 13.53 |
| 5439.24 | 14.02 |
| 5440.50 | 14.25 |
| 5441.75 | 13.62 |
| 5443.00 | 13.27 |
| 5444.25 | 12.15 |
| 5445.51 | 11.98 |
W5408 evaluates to 1.12 angstroms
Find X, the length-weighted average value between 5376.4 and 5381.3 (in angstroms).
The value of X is 14.1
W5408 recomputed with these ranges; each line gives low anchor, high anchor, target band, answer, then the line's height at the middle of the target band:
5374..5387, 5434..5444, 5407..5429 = 1.0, 13.8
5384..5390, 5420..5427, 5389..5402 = 0.5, 13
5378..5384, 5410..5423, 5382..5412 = 2.8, 13.7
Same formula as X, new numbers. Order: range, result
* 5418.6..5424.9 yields 13.6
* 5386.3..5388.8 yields 14.3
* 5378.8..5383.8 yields 14.4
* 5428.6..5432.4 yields 11.9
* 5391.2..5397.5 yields 12.7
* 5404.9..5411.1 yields 11.6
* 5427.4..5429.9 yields 13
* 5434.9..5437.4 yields 13.2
